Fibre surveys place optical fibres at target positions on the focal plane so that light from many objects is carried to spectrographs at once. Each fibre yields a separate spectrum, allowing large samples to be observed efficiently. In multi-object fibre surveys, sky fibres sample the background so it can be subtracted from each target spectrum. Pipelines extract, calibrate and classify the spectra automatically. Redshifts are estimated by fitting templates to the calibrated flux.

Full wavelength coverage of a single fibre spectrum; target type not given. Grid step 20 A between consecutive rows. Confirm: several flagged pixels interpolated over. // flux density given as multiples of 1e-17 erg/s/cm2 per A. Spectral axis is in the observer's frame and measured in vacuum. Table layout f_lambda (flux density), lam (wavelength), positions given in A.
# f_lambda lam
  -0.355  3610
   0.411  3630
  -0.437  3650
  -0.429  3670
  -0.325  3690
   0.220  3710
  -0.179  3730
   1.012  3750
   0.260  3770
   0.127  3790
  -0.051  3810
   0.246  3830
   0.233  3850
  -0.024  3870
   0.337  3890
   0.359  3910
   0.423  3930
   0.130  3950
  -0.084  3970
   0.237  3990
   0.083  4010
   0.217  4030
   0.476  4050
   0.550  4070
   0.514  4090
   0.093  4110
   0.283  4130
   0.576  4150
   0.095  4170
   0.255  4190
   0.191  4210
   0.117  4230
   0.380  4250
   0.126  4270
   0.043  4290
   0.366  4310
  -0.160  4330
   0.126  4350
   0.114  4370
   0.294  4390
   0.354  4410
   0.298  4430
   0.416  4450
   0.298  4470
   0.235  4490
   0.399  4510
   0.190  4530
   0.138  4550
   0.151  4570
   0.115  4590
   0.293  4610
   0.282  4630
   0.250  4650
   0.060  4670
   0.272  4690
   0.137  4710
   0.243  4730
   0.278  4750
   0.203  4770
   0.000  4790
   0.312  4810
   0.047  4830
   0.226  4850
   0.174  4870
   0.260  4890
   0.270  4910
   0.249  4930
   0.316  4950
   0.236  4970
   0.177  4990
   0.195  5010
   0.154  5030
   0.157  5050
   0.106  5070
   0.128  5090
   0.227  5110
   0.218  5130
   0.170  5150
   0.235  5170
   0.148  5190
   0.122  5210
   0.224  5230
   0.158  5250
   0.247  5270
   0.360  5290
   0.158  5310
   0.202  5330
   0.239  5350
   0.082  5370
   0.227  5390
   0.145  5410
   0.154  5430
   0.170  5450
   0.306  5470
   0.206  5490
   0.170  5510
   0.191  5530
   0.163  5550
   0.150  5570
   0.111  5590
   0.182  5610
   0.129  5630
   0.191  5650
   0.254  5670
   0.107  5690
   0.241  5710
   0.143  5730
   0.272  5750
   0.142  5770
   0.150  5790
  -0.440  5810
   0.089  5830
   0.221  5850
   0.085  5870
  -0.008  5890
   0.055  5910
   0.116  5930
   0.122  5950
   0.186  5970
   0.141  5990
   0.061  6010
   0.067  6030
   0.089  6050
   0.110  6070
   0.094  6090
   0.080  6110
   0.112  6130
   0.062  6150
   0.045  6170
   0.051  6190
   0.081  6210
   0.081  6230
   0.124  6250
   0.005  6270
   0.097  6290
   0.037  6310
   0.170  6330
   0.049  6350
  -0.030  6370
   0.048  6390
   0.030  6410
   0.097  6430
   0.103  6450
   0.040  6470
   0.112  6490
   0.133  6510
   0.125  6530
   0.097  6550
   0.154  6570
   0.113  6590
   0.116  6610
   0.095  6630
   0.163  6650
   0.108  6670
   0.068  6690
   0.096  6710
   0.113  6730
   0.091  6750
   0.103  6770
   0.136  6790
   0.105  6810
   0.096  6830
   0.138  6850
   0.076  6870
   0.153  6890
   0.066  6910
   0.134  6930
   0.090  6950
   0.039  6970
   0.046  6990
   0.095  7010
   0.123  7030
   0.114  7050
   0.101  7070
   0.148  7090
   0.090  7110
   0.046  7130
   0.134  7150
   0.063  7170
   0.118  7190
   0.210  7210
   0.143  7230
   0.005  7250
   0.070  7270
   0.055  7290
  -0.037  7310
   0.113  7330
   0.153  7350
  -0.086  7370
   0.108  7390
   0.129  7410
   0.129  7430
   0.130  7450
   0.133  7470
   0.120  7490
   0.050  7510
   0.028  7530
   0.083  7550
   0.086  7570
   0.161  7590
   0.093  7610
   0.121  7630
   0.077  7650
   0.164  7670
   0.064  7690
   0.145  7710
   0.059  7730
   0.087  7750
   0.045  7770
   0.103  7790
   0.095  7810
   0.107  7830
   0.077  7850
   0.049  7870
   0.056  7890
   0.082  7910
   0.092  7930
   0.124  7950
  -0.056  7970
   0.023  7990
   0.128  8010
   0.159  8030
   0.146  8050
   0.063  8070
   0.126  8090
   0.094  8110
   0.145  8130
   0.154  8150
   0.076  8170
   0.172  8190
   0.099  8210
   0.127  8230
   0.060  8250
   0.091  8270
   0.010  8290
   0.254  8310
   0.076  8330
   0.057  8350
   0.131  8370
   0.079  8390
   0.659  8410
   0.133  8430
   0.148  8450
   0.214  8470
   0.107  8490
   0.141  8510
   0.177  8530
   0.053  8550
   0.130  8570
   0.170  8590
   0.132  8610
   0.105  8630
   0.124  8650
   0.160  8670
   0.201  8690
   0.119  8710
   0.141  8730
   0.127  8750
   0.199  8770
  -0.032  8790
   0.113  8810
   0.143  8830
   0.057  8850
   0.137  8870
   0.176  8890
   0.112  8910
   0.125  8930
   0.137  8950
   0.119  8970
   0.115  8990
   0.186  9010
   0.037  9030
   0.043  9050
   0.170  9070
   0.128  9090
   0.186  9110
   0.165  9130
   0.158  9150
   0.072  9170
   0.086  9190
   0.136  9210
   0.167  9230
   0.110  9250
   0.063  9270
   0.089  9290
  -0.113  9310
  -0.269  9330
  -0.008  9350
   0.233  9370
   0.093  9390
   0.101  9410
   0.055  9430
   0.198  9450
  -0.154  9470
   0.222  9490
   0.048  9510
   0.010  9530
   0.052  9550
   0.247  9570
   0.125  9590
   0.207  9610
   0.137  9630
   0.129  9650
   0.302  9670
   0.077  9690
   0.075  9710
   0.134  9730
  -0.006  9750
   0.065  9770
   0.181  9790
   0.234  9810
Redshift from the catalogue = 1.26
